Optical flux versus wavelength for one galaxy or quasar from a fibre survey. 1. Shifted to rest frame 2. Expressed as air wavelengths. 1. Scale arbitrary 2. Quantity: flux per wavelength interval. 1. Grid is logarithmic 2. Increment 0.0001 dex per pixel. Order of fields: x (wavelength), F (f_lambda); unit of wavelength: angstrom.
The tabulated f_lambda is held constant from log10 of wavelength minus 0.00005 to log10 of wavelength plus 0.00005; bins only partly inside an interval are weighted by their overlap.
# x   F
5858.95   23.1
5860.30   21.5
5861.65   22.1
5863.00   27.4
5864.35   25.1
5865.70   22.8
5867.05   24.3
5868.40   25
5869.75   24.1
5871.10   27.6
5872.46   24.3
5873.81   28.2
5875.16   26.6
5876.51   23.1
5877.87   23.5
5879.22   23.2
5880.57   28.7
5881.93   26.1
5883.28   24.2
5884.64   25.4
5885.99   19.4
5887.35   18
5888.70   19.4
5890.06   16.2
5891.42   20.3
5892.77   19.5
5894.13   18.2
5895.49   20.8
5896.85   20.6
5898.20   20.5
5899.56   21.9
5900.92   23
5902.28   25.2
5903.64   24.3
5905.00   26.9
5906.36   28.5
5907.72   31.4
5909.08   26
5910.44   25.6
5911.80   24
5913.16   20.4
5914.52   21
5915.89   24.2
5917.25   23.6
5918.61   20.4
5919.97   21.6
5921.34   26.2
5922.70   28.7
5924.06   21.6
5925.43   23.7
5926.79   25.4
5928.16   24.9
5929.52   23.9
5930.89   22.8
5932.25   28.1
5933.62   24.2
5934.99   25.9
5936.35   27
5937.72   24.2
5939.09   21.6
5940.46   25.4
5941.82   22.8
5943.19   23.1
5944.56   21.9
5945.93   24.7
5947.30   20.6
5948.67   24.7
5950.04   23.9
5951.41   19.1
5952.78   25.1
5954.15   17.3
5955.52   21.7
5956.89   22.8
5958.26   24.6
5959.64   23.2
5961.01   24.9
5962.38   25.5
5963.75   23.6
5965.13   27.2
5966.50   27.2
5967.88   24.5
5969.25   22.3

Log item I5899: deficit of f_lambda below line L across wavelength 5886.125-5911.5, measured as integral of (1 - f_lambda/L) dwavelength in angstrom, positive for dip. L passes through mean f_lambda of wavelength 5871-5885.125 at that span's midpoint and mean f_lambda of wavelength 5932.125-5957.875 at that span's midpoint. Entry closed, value 2.3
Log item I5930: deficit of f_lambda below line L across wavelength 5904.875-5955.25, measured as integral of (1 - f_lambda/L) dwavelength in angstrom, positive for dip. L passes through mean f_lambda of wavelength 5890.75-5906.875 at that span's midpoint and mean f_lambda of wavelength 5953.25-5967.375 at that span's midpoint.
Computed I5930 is -1.96 angstrom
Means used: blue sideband 22.4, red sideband 23.8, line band 24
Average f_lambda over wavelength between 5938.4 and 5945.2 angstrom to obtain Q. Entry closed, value 23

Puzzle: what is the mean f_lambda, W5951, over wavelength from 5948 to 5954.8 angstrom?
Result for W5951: 22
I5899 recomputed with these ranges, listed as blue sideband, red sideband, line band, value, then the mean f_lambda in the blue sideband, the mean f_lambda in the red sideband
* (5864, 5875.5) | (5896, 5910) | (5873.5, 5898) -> 2.8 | 25.3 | 24.8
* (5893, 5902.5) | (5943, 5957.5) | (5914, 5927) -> -1.2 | 21.2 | 22.2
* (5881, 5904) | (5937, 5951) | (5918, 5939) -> -1.7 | 21.4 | 23.2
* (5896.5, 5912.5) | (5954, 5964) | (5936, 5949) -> 0.1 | 24.9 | 23.2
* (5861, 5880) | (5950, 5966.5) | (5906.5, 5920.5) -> 0.1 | 24.8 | 23.4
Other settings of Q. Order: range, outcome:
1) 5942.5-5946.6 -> 23.2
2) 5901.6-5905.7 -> 25.5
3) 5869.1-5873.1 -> 25.3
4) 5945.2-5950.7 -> 23.5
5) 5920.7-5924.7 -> 25.6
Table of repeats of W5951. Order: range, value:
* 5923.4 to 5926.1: 22.6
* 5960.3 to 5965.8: 25.3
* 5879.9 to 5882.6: 27.3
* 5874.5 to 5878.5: 24.4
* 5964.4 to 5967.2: 27.1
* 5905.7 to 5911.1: 27.9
